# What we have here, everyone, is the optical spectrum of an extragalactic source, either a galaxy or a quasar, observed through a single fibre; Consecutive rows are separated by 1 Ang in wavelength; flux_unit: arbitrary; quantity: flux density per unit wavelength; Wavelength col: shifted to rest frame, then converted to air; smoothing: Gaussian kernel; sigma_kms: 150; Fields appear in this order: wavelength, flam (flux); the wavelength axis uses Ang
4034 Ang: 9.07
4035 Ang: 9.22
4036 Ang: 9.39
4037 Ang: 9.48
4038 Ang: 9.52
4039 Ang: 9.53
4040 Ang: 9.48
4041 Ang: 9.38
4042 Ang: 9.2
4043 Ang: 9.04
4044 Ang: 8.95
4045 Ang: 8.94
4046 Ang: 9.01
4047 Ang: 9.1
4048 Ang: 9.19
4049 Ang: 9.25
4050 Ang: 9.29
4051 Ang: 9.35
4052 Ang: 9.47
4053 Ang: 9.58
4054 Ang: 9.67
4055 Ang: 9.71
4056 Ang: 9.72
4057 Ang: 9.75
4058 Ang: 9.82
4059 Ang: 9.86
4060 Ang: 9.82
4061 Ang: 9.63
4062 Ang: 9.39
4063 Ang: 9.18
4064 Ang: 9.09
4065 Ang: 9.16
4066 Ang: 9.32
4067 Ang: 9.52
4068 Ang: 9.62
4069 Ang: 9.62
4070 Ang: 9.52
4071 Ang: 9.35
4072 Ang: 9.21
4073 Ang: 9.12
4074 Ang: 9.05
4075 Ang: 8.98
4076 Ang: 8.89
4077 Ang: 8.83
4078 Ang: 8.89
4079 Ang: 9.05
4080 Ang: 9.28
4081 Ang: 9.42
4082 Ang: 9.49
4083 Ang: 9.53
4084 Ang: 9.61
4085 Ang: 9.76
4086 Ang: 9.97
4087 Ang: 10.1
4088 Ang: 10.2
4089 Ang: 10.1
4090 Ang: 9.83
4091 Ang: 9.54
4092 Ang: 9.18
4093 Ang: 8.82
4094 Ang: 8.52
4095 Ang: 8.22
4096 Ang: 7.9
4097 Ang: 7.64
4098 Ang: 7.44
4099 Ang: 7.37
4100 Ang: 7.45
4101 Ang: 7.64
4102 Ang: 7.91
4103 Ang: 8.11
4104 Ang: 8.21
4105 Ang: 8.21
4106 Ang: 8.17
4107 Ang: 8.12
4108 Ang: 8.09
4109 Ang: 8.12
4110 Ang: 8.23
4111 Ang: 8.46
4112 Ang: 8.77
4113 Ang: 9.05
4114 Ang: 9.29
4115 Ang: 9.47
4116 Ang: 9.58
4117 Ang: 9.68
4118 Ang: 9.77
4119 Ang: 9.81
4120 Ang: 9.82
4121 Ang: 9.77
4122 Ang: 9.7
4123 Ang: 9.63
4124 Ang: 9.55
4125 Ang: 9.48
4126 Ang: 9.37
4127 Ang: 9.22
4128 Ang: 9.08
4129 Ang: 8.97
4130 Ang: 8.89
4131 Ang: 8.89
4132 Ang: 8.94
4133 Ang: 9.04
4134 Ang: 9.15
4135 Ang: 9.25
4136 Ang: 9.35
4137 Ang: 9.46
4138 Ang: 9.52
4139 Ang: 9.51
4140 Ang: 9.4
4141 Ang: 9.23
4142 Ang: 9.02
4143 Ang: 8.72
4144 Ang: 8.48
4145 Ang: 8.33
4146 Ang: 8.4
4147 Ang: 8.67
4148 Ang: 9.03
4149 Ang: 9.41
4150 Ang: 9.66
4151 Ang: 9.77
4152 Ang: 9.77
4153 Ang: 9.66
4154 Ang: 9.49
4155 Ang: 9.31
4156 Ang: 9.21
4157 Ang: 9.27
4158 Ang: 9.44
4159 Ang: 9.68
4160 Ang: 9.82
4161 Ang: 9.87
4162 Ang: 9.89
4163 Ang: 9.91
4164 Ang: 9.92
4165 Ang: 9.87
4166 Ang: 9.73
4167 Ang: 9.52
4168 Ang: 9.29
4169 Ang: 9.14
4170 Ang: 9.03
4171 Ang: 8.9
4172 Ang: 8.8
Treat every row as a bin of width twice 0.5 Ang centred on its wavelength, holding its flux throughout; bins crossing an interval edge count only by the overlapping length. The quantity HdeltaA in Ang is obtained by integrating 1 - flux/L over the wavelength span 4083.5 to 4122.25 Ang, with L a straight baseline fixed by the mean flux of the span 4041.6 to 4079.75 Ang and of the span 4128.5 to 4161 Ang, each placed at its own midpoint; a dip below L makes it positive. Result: 1.7 Ang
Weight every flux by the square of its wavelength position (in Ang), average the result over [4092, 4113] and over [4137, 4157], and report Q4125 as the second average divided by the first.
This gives 1.16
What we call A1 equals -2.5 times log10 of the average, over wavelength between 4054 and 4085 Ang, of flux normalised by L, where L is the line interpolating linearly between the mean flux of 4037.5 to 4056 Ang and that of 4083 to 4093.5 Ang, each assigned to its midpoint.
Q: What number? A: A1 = 0.02 mag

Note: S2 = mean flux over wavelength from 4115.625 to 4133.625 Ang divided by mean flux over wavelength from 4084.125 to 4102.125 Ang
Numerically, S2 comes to 1.1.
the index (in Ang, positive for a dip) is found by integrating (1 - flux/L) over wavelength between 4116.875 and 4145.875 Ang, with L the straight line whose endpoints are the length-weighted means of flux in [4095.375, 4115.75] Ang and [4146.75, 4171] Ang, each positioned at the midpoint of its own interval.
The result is -1.44 Ang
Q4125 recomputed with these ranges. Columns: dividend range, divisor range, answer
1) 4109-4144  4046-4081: 1.02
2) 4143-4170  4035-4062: 1.05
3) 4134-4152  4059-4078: 1.02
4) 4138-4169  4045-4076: 1.04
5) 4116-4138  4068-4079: 1.05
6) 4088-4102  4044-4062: 0.91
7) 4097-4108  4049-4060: 0.84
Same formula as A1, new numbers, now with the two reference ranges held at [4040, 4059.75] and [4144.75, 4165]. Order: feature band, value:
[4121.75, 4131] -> 0.017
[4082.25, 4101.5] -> 0.062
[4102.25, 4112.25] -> 0.147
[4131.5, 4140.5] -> 0.017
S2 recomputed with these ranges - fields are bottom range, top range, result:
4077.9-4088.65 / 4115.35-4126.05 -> 1.01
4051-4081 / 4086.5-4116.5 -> 0.92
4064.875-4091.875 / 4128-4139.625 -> 0.97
